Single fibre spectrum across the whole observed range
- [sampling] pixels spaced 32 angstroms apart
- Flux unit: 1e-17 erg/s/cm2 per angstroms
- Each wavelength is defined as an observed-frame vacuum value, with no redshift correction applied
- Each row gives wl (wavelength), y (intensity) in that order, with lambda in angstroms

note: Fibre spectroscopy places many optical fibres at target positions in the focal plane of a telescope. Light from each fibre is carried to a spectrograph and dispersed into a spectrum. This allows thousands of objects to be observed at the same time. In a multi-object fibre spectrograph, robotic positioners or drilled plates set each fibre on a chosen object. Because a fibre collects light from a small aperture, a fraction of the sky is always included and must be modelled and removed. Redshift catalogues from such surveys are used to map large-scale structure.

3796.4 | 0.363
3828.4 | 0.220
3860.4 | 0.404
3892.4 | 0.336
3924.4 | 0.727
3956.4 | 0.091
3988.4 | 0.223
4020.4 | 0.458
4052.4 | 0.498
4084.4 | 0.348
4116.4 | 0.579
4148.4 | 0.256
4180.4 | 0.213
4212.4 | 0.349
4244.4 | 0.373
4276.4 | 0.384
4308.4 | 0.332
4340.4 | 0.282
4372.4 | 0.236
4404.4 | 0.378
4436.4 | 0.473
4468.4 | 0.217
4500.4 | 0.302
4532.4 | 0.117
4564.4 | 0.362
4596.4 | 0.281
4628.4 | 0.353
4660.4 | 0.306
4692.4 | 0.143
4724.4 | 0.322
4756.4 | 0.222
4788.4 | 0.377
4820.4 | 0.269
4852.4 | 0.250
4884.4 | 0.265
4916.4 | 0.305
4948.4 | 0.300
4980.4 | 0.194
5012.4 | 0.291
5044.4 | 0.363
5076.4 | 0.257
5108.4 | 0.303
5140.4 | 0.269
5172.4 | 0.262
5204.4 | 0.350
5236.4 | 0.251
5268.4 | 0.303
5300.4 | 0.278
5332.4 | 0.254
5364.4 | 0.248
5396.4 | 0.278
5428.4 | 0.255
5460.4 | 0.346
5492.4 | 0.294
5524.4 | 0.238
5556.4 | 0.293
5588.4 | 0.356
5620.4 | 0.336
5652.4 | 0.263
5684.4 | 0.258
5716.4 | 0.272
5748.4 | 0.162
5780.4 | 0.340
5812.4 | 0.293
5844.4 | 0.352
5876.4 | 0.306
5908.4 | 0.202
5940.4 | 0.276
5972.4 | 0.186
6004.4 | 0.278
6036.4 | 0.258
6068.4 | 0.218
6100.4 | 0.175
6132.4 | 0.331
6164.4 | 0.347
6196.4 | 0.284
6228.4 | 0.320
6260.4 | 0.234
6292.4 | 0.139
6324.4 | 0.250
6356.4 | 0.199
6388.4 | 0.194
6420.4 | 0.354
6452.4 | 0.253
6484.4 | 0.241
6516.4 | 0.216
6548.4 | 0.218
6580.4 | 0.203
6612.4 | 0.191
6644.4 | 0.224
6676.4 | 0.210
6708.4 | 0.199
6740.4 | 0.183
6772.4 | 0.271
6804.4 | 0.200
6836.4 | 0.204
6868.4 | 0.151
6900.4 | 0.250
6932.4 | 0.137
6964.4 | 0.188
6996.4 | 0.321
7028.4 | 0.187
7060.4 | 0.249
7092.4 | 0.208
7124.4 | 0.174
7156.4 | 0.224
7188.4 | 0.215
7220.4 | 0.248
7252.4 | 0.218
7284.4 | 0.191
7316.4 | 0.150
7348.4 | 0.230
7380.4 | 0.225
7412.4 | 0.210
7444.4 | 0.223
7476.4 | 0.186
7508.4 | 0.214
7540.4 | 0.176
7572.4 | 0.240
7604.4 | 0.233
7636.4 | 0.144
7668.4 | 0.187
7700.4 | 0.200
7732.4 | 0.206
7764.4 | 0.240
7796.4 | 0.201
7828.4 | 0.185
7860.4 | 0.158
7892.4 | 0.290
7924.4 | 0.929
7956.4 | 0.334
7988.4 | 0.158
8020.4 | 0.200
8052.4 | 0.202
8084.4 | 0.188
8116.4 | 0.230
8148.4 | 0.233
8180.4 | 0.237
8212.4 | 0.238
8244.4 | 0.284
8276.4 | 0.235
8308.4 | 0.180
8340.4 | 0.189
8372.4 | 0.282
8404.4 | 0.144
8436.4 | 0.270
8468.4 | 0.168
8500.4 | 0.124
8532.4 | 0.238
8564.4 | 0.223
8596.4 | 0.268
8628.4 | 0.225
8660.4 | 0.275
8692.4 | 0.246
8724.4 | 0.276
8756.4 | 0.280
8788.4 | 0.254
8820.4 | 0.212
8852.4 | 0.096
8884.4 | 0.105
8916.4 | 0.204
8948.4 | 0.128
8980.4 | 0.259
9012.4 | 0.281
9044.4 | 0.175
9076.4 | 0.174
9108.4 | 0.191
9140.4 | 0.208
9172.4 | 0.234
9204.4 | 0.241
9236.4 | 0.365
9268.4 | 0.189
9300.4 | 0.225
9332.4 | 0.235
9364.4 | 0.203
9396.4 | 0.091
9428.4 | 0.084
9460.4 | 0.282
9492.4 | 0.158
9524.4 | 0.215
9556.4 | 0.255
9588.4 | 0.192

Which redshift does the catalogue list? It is 1.129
